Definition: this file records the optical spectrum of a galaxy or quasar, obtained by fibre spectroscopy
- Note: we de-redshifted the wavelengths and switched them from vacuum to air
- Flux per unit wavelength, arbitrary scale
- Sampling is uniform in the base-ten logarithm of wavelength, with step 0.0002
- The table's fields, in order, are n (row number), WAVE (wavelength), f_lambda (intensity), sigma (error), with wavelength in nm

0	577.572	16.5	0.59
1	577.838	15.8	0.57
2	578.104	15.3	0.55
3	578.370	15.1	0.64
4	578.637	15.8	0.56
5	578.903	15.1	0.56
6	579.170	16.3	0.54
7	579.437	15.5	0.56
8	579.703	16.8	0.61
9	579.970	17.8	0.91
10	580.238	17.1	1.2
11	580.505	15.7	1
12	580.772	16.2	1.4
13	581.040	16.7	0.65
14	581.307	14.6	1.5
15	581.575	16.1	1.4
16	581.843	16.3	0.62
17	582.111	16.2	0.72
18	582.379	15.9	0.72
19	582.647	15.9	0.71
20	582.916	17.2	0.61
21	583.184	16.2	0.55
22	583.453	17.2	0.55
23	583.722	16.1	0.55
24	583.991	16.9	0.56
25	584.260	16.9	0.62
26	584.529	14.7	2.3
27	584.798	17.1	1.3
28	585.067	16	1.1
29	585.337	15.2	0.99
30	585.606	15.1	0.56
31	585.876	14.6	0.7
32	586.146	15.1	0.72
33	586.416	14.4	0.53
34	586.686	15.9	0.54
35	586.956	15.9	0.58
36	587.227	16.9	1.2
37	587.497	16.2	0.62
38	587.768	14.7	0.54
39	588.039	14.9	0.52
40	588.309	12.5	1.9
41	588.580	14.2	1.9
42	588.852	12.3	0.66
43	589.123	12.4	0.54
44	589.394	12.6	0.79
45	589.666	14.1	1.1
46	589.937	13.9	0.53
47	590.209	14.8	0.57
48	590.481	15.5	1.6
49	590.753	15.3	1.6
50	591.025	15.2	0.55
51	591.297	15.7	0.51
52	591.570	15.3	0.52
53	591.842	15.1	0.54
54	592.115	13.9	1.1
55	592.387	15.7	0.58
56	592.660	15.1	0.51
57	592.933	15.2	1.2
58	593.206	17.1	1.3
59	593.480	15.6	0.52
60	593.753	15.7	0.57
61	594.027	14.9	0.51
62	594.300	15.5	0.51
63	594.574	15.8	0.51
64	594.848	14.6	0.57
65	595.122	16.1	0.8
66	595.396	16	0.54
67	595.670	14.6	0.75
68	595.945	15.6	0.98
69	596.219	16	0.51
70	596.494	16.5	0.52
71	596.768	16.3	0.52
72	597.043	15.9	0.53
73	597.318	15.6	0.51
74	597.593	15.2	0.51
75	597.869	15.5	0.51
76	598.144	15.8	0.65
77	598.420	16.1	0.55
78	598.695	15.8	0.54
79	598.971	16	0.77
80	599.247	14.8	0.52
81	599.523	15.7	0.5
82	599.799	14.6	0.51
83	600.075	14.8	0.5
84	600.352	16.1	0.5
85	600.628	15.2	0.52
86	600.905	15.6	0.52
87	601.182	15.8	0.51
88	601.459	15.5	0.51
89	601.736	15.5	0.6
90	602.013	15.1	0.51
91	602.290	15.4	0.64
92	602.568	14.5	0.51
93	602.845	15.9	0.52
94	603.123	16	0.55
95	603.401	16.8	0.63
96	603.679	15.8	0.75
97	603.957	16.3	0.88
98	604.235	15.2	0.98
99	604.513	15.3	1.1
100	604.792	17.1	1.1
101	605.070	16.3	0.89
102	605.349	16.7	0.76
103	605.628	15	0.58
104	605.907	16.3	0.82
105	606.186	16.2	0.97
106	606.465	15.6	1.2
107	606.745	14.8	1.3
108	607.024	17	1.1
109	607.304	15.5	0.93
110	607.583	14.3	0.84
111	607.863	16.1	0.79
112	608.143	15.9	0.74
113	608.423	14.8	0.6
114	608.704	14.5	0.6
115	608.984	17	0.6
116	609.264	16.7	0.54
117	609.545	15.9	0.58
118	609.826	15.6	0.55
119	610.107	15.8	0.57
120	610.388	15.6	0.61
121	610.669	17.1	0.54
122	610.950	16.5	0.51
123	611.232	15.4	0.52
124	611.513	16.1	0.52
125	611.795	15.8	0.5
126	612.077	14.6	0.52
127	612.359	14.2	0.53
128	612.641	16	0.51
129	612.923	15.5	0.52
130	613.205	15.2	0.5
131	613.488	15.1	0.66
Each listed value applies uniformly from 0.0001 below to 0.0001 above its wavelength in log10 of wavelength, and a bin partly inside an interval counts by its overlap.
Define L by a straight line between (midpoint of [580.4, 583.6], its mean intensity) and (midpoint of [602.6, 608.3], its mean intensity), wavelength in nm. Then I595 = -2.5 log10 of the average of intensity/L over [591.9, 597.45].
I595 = 0.03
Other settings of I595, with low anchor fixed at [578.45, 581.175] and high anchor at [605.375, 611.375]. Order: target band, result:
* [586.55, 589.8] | 0.13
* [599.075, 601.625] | 0.04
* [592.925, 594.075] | 0.02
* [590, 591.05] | 0.07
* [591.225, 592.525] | 0.07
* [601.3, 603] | 0.04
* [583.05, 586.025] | 0.01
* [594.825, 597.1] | 0.02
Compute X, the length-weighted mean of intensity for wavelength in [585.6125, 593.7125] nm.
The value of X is 14.8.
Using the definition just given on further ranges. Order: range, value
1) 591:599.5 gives 15.6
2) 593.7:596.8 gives 15.6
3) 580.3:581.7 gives 15.9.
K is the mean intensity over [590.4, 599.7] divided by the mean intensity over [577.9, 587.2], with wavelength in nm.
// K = 1.0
